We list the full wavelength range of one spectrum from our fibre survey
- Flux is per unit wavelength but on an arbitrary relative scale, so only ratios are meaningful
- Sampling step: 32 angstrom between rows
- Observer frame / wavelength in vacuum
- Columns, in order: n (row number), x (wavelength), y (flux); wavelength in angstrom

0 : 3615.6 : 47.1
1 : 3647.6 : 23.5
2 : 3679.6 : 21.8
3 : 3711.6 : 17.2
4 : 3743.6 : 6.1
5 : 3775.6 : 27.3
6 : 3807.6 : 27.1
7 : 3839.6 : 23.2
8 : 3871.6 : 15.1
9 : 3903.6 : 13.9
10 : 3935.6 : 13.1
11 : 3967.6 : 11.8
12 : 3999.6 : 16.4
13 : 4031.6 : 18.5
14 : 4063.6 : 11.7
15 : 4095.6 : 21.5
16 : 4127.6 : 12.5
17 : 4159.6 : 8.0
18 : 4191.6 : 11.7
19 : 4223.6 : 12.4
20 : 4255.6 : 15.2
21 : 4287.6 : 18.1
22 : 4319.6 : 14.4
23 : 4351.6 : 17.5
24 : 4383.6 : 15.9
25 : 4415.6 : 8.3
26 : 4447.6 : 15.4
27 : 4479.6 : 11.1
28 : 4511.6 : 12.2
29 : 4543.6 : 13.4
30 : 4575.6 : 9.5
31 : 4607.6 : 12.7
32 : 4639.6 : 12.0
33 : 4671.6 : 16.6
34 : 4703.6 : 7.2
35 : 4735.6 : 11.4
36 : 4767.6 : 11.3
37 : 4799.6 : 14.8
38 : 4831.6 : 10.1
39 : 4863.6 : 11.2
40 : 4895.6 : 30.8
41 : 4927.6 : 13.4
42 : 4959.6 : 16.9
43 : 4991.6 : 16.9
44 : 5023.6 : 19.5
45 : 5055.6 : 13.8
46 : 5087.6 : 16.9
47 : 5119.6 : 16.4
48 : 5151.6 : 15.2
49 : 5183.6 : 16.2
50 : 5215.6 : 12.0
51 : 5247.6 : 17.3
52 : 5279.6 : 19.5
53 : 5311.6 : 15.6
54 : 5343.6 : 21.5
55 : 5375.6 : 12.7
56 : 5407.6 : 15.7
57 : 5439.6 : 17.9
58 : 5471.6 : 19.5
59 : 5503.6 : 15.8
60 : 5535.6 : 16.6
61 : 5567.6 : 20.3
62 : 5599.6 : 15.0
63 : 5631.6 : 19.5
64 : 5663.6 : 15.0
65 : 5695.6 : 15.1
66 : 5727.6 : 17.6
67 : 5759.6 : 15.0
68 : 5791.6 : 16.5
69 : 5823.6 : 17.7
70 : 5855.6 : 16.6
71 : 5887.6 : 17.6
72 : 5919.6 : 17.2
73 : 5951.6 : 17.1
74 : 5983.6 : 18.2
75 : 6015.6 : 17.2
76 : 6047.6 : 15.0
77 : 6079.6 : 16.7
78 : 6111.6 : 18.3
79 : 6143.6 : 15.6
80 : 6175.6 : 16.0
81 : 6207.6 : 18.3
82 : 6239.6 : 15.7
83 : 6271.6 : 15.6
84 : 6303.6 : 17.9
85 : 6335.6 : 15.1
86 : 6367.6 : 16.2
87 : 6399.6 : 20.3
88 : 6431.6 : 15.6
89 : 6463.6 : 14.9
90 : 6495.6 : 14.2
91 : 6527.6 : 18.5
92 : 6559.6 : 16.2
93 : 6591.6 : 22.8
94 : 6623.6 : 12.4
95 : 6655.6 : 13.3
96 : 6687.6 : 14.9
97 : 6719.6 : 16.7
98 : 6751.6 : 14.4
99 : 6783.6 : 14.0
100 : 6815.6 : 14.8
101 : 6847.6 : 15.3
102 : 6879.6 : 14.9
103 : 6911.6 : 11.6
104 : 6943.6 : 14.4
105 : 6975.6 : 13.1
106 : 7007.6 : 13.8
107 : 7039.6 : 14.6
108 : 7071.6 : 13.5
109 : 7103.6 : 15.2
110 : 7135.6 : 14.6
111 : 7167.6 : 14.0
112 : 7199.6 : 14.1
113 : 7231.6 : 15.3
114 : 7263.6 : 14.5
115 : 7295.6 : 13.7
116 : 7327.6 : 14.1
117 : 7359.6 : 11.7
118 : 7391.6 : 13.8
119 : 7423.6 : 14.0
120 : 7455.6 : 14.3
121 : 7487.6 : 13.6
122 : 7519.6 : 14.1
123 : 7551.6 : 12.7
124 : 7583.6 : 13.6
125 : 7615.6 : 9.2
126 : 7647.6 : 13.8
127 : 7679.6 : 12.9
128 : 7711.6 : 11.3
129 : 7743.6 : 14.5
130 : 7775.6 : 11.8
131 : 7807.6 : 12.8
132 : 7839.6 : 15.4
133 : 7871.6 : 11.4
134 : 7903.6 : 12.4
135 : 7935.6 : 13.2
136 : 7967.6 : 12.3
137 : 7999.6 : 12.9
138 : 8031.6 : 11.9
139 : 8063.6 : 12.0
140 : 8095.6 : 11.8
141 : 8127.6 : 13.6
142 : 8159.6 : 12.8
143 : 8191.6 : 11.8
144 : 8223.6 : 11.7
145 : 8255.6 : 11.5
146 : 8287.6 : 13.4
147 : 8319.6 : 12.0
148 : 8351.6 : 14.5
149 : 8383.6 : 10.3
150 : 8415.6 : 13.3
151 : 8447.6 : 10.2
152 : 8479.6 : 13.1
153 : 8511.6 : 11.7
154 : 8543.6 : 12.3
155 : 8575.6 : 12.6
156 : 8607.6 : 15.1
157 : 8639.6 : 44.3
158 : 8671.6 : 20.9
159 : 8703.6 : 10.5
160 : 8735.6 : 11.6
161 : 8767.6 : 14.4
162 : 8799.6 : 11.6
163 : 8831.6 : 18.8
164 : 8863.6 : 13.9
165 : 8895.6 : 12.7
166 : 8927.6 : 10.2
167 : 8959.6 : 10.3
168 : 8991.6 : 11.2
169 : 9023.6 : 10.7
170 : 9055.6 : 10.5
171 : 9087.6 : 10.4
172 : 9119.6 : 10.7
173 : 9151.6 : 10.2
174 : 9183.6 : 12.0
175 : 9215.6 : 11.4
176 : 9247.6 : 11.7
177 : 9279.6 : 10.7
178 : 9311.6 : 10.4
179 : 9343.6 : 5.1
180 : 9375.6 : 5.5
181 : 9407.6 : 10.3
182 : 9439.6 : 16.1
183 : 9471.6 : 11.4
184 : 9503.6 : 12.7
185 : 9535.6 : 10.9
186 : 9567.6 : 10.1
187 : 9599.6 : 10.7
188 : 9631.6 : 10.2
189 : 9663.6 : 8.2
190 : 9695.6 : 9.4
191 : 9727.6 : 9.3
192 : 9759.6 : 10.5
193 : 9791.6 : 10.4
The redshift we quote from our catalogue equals 0.315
